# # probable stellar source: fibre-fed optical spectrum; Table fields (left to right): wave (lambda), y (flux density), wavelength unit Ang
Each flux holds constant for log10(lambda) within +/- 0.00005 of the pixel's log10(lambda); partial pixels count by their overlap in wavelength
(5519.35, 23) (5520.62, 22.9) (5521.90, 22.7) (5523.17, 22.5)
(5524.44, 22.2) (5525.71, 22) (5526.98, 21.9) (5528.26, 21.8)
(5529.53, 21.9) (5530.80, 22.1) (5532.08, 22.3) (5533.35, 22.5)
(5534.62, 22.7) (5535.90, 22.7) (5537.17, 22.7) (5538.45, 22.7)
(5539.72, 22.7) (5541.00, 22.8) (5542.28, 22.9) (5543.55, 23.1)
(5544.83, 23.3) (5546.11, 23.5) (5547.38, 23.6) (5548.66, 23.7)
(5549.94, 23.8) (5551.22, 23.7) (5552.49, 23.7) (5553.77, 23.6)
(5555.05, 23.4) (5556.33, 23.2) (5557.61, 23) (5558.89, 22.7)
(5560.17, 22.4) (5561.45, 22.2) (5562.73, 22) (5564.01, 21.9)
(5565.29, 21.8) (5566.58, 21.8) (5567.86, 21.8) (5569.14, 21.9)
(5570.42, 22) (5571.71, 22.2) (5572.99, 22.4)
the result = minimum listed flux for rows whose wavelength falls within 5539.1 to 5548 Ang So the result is 22.7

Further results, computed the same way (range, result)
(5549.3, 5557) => 23.2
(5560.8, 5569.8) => 21.8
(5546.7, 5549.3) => 23.6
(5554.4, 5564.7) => 21.9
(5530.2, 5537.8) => 22.1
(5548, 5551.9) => 23.7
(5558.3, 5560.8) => 22.4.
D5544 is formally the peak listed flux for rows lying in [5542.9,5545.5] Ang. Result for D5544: 23.3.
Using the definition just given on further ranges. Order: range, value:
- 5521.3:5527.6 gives 22.7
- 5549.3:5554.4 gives 23.8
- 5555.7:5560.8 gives 23.2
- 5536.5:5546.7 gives 23.5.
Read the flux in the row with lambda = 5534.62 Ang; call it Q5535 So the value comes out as 22.7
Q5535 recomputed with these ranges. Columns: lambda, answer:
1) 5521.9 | 22.7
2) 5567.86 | 21.8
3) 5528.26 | 21.8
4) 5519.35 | 23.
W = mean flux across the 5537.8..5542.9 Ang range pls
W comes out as 22.7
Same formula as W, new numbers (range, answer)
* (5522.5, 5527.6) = 22.2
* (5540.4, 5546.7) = 23.1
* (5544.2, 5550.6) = 23.6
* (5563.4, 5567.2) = 21.8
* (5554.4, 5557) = 23.3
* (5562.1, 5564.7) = 22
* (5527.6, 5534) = 22.1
